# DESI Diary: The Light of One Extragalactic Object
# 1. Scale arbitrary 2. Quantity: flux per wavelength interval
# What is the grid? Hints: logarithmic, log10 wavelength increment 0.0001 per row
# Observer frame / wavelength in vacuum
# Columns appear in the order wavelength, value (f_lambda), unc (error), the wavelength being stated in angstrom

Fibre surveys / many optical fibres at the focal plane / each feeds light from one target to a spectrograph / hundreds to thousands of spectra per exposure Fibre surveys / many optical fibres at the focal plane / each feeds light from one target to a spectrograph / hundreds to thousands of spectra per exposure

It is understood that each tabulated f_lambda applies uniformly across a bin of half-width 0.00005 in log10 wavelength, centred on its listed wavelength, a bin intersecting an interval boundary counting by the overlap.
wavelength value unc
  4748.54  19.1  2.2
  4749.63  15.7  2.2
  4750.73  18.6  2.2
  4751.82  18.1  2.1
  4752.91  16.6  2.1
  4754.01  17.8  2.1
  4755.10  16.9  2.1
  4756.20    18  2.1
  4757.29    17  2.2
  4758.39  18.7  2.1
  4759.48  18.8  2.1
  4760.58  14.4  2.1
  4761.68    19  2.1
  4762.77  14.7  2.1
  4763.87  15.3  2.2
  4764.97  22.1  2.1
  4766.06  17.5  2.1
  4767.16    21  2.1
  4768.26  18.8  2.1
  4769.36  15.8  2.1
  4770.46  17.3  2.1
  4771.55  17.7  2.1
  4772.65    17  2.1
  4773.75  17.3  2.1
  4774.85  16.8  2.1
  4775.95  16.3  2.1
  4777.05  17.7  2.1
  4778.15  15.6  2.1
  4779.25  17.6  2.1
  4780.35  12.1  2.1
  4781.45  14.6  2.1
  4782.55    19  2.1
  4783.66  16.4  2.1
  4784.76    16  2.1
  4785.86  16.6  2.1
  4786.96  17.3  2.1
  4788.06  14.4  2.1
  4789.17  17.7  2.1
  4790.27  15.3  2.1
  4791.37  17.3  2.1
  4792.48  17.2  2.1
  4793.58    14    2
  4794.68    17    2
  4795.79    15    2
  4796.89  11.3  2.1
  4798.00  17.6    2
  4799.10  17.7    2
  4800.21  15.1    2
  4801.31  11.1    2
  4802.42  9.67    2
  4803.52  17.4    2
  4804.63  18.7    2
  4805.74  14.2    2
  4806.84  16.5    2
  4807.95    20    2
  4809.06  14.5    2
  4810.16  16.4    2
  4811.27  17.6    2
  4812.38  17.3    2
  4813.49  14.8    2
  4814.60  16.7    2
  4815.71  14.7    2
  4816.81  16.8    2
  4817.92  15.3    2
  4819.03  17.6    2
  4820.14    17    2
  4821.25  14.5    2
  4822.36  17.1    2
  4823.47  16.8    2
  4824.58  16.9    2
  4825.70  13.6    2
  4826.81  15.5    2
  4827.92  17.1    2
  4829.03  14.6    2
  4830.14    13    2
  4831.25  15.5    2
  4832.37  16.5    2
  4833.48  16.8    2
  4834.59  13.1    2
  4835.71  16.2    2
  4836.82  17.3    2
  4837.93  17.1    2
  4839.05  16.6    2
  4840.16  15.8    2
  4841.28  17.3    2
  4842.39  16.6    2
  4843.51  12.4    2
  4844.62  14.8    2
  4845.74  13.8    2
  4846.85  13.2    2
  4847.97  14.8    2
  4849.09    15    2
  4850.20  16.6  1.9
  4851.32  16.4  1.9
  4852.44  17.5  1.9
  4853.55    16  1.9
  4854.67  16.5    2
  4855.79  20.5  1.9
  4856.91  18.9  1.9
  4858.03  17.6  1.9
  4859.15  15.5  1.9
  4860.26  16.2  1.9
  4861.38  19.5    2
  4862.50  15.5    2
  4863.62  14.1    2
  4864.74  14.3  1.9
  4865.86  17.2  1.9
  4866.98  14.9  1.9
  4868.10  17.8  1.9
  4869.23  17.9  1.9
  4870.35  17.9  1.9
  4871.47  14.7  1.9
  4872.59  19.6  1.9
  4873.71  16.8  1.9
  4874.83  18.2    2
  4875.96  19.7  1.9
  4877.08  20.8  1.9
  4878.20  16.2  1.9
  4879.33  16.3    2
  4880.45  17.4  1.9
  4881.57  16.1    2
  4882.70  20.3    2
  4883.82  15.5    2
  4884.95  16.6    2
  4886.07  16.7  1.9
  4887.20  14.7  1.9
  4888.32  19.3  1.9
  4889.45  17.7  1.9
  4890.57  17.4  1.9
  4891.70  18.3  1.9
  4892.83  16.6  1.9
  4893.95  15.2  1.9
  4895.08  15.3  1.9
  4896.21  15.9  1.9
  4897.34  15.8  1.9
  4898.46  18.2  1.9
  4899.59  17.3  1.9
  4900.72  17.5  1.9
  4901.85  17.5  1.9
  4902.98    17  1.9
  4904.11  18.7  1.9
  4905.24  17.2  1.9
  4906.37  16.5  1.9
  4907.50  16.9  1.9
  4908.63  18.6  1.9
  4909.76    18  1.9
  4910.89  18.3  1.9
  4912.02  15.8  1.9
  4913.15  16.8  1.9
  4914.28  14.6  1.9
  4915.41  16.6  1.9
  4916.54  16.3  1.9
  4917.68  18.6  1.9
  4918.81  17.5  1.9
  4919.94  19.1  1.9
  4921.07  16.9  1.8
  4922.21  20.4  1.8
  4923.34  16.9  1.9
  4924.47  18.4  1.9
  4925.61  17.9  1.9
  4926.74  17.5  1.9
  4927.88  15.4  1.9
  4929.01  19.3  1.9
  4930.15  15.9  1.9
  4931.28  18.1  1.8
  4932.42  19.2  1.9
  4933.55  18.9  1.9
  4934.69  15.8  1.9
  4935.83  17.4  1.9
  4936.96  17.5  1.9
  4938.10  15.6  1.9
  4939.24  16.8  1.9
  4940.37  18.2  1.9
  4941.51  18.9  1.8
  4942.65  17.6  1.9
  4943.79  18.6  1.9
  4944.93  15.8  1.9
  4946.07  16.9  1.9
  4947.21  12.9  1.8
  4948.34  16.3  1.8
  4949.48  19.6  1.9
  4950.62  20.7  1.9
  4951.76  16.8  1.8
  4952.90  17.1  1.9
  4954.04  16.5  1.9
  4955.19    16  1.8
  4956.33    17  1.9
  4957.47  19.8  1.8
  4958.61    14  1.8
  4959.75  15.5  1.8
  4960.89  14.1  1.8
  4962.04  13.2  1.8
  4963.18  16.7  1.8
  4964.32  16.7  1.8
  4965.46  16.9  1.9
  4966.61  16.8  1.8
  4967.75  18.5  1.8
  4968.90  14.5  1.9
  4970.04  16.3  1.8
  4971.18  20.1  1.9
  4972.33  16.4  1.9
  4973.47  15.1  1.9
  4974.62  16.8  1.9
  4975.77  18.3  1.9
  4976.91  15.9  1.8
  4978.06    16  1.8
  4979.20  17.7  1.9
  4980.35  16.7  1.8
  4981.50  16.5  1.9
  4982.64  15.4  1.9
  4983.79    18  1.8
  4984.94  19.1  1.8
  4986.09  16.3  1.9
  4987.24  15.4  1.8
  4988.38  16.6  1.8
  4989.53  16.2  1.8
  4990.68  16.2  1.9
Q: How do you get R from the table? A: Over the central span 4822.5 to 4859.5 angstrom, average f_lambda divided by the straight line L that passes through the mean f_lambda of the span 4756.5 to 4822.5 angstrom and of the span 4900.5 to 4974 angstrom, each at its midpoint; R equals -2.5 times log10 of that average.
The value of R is 0.05 mag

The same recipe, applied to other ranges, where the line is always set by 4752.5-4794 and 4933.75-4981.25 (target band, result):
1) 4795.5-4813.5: 0.09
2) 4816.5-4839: 0.07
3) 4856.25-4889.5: -0.02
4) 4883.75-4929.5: -0.02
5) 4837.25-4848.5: 0.11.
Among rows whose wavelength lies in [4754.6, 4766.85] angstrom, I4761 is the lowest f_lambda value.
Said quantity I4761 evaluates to 14.4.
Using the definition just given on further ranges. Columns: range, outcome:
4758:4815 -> 9.67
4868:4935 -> 14.6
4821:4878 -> 12.4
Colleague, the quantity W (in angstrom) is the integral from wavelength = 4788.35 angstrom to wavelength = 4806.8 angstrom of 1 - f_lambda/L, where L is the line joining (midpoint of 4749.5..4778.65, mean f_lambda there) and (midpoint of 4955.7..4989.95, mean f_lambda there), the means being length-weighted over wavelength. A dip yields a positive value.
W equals 2.0 angstrom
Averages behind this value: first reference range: 17.5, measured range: 15.4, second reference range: 16.6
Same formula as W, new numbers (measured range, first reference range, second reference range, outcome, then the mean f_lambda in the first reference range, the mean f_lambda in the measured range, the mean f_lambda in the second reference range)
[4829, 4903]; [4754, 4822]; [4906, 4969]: 1.0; 16.5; 16.6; 17.1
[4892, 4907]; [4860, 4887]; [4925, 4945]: 0.3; 17.1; 16.8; 17.5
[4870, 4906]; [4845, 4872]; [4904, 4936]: -0.8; 16.3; 17.3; 17.5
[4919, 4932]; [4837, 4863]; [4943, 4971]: -1.0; 16.3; 17.8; 16.6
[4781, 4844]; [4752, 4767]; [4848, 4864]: 4.6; 17.6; 15.9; 16.8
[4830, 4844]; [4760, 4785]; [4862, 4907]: 1.0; 17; 15.8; 17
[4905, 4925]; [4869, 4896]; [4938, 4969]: -0.4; 17.3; 17.4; 16.8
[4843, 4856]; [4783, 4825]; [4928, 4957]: 0.7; 16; 15.5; 17.3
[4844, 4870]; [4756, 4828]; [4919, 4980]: 0.6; 16.4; 16.3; 17.1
